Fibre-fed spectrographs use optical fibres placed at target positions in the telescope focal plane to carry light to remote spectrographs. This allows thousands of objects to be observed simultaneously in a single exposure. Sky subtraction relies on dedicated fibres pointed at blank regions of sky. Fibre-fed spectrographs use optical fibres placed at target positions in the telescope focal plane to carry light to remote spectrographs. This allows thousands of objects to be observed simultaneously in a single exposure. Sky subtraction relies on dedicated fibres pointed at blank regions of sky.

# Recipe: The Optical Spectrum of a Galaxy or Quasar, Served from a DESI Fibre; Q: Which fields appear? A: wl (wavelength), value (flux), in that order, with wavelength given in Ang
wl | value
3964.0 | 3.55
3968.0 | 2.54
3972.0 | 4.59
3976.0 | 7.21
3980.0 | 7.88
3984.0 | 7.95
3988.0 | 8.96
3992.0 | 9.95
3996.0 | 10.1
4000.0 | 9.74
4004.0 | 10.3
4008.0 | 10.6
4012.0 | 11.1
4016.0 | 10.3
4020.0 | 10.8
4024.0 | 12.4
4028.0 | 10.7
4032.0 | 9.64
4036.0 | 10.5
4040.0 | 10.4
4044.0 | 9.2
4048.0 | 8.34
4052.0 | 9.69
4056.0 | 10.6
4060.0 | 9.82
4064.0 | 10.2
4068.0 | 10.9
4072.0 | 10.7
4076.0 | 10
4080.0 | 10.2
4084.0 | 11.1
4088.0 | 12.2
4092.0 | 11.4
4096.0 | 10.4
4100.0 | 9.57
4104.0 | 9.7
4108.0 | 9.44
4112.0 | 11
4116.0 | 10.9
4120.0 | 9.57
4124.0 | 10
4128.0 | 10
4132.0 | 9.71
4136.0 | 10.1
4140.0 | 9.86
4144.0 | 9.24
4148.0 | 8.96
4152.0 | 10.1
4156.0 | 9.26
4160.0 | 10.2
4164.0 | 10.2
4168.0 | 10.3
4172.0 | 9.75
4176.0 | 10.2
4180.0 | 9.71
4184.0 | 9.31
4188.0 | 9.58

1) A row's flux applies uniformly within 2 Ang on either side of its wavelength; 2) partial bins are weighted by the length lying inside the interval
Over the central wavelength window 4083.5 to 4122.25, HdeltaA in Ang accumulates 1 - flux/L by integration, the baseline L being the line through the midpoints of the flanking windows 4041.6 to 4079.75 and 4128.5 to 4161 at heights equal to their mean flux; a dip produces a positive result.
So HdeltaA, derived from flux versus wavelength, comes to -2.7 Ang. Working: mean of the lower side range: 9.96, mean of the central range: 10.5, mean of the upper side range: 9.68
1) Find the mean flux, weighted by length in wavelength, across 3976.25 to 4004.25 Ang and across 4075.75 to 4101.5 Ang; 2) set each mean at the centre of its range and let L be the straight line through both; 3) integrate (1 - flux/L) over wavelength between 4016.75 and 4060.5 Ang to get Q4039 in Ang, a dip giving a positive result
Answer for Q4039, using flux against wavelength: -1.4 Ang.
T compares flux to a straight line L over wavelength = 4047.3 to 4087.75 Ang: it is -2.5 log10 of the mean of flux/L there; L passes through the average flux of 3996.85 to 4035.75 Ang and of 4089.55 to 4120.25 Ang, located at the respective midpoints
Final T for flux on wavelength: 0.014 mag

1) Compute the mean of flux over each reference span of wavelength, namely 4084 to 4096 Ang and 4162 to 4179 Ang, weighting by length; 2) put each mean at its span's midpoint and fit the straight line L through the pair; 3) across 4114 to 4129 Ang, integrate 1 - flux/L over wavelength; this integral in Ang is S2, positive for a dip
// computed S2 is 1.1 Ang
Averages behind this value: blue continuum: 11.5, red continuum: 10.1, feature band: 10.1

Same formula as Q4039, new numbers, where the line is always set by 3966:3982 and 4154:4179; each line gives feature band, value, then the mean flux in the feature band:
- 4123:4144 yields -1.5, 9.86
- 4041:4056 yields -4.3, 9.37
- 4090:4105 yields -3.4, 10.3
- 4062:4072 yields -3.7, 10.6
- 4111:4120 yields -1.9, 10.6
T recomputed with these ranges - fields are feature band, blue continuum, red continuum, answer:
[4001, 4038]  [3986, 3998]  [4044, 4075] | -0.09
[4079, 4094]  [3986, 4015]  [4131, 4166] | -0.14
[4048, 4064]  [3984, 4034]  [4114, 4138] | 0.04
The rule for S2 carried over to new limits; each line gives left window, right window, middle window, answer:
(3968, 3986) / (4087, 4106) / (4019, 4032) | -4.8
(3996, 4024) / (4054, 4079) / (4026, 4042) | 0.3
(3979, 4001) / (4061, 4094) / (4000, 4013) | -1.4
